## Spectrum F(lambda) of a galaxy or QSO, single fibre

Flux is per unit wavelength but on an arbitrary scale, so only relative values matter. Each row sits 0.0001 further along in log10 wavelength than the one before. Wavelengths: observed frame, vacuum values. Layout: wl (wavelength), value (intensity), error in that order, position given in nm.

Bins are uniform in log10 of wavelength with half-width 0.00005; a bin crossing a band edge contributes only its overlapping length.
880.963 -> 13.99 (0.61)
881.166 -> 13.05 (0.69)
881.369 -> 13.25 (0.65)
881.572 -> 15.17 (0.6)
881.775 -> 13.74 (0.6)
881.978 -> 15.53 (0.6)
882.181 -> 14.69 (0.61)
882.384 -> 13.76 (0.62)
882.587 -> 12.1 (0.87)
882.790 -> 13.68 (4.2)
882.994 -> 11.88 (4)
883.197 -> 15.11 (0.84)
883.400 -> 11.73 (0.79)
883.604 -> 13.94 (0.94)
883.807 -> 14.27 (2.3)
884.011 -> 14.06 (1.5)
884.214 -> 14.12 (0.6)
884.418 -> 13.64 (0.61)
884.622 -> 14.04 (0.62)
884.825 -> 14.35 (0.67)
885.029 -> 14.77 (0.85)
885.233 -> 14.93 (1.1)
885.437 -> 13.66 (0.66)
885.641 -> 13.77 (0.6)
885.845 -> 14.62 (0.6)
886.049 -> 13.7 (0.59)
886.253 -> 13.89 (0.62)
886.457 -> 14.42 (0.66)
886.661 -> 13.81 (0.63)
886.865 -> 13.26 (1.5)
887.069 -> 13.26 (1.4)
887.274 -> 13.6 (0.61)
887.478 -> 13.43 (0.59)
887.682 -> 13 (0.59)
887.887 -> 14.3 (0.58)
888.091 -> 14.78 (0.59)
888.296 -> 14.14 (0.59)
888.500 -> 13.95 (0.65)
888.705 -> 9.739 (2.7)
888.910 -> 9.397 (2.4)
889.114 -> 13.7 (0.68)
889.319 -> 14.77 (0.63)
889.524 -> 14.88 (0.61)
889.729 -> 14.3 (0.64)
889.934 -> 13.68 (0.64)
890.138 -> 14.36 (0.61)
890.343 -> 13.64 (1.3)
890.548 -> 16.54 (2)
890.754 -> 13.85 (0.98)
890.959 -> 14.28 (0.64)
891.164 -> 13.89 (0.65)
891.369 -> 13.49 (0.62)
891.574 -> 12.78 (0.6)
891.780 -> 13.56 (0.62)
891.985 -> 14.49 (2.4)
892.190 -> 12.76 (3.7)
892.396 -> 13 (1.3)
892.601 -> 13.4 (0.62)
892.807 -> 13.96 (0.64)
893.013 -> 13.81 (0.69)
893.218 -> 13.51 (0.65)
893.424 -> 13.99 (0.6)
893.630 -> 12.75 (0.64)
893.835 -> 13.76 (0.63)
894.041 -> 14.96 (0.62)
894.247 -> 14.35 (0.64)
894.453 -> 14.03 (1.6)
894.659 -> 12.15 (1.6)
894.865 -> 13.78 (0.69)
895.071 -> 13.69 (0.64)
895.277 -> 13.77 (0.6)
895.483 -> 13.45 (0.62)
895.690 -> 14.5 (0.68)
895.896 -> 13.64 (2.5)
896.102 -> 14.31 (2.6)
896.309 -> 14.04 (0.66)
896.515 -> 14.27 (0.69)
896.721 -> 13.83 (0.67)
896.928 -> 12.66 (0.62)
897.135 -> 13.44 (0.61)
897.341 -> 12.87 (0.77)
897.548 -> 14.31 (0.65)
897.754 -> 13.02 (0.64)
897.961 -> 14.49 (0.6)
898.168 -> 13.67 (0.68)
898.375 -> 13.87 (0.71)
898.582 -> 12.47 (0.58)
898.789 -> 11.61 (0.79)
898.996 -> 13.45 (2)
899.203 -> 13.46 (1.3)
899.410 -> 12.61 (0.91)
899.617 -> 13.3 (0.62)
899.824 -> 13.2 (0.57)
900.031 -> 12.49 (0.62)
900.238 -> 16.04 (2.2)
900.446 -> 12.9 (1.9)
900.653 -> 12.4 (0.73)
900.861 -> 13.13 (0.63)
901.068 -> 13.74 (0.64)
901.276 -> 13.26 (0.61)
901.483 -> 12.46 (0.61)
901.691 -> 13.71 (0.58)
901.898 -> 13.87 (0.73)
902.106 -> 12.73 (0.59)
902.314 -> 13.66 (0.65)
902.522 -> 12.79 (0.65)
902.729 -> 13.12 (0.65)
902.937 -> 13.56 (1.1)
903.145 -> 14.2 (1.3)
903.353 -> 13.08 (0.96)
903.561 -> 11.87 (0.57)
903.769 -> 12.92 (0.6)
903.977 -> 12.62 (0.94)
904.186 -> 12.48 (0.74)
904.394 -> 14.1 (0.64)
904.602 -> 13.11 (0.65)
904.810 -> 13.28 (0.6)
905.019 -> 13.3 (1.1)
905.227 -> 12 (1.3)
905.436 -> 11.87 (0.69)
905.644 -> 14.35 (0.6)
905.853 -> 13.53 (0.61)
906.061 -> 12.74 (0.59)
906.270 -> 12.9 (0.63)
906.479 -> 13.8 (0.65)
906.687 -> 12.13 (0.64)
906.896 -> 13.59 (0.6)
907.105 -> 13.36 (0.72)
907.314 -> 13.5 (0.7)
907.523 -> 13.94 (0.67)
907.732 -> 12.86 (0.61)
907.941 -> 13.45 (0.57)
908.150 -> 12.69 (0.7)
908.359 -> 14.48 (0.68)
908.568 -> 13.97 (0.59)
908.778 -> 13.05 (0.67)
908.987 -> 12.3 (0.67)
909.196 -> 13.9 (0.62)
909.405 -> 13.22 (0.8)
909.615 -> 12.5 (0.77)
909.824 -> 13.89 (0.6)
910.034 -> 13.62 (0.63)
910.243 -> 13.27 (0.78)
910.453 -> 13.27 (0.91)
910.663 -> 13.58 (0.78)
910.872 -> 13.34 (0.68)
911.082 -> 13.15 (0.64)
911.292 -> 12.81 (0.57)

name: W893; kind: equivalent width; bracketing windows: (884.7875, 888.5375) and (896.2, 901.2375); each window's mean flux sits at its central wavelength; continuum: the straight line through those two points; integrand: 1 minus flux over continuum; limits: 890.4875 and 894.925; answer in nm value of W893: -0.02 nm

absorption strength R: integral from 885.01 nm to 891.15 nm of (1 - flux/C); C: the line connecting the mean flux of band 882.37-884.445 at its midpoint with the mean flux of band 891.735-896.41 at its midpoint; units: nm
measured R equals -0.10 nm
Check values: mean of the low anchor 13.5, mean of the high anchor 13.7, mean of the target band 13.8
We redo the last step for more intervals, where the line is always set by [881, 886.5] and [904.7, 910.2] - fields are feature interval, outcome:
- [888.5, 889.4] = 0.11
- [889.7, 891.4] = -0.07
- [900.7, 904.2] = 0.07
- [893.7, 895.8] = -0.03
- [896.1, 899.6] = 0.03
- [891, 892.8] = 0.03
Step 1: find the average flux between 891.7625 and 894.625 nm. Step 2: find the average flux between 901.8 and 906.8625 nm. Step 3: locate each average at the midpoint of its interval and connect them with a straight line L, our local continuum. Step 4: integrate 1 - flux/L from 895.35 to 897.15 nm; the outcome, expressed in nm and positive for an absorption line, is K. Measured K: -0.04 nm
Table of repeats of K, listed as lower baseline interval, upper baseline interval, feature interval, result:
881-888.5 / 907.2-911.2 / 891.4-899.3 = 0.047 nm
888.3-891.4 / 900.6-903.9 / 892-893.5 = 0.000 nm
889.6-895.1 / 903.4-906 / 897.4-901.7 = 0.004 nm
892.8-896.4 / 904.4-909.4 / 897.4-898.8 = 0.020 nm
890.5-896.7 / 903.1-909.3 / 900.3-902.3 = 0.029 nm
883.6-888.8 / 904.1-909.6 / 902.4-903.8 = 0.025 nm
